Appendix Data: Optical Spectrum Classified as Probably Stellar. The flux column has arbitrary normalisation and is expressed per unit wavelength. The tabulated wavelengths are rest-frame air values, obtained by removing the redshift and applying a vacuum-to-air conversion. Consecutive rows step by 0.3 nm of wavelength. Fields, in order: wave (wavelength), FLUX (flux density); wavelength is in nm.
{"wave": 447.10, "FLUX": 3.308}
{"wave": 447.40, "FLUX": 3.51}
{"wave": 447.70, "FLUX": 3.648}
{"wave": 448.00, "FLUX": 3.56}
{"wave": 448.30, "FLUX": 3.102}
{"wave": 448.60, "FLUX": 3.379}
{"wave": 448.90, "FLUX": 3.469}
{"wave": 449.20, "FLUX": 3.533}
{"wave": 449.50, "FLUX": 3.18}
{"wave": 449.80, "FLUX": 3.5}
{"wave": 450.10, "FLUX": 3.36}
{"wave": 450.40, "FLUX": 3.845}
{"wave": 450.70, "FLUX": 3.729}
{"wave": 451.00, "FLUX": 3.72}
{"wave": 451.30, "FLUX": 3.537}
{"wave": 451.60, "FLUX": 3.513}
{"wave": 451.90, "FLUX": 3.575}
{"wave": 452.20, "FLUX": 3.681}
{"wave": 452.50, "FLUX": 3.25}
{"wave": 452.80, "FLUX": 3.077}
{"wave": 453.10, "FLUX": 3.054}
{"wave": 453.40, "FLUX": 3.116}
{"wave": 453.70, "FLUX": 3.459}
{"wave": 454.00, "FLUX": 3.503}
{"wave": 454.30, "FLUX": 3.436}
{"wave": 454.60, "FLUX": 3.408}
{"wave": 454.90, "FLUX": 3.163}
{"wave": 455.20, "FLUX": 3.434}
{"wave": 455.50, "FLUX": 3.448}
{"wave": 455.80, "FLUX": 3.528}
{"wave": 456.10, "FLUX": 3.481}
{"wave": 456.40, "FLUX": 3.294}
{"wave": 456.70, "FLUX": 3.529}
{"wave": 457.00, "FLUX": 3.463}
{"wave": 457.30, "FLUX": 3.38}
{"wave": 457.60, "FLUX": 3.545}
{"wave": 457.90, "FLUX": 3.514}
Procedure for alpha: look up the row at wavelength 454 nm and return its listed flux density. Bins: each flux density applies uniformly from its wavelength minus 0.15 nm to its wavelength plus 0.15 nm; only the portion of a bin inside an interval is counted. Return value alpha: 3.503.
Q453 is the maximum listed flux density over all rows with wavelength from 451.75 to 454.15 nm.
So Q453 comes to 3.681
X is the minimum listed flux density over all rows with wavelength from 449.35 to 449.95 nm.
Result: 3.18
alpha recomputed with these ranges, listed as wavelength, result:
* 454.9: 3.163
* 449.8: 3.5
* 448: 3.56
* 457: 3.463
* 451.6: 3.513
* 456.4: 3.294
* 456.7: 3.529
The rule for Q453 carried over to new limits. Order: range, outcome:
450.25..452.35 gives 3.845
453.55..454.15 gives 3.503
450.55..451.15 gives 3.729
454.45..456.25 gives 3.528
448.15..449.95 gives 3.533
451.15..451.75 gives 3.537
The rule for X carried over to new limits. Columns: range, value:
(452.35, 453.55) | 3.054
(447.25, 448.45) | 3.102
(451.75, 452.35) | 3.575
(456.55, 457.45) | 3.38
